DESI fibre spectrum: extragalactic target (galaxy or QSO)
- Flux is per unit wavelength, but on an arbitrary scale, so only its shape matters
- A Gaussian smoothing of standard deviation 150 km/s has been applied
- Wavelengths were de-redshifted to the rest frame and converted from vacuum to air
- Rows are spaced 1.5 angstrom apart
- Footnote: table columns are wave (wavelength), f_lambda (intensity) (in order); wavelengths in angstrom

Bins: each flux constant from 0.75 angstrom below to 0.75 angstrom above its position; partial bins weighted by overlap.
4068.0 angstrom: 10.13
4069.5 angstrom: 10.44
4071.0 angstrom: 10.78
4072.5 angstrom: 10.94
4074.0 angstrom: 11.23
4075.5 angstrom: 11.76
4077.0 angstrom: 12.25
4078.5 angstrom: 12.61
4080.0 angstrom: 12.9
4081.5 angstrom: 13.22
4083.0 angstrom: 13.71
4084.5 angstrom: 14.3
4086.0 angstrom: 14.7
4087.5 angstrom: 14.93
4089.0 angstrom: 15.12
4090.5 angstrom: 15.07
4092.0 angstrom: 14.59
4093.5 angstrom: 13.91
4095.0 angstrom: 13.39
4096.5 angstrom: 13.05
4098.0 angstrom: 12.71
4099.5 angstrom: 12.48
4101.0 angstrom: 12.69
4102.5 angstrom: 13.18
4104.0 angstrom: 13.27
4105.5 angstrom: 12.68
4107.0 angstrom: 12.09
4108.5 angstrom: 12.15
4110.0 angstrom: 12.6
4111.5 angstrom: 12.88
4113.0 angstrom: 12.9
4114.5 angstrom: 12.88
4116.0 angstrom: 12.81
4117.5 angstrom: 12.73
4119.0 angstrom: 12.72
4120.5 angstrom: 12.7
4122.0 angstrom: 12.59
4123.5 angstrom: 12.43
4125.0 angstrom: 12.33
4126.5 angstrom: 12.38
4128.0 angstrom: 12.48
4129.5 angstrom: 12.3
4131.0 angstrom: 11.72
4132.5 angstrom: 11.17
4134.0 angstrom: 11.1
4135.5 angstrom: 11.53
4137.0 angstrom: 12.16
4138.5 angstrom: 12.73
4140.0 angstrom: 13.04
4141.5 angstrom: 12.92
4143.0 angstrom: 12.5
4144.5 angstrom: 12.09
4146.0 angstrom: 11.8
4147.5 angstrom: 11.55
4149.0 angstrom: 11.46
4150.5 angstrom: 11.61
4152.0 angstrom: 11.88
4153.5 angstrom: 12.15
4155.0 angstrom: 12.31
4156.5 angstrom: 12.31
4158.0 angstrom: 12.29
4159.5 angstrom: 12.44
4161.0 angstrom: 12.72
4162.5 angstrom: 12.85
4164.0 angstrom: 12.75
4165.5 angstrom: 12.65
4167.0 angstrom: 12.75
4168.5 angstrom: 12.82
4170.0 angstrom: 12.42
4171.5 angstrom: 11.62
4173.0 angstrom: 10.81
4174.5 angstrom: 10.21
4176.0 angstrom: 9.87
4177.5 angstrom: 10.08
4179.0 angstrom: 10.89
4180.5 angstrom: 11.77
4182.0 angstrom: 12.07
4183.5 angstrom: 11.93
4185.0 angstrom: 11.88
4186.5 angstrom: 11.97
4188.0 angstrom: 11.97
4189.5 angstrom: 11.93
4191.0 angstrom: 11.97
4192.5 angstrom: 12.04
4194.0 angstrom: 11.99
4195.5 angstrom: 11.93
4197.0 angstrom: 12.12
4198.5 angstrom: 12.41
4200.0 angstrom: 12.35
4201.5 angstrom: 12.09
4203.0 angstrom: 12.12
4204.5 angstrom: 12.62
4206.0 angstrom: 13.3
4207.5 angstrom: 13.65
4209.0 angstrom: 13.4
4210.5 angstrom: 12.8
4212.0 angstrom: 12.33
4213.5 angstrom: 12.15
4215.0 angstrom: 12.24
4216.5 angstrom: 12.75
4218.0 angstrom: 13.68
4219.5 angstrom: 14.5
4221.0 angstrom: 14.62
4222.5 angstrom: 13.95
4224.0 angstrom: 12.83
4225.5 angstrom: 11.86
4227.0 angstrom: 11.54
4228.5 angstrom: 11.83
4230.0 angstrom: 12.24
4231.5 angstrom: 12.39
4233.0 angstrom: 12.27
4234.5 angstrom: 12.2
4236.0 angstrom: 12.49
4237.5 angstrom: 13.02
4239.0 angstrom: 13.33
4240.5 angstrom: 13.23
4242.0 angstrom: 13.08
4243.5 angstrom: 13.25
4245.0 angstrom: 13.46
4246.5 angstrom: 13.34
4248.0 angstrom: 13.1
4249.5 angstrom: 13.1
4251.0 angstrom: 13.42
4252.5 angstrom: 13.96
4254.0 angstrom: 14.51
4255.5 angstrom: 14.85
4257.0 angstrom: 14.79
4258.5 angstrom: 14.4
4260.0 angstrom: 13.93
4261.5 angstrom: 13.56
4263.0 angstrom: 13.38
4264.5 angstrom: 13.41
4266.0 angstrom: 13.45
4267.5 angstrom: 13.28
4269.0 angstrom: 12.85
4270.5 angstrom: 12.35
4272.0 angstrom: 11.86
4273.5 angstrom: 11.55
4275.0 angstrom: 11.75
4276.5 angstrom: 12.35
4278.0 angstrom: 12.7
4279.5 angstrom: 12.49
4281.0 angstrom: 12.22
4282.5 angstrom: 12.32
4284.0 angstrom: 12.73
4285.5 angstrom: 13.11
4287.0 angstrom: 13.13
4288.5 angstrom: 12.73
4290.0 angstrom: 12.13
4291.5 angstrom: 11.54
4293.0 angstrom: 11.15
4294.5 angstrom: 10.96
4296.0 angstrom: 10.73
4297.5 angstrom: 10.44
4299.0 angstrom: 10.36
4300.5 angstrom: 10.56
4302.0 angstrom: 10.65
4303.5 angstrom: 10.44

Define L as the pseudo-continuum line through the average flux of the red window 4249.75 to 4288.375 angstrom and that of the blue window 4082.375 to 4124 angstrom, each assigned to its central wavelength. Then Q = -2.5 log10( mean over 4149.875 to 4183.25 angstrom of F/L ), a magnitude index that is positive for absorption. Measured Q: 0.12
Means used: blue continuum 13.3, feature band 11.9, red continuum 13.1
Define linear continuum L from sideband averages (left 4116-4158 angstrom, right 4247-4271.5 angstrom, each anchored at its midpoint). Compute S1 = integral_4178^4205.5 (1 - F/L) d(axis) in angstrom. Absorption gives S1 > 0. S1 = 1.8 angstrom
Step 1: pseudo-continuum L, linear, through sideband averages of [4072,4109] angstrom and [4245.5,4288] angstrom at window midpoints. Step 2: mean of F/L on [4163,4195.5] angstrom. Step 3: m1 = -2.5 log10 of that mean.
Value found 0.123 mag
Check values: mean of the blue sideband 13.2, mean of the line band 11.7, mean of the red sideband 13.1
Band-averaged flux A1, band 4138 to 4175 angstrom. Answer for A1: 12.2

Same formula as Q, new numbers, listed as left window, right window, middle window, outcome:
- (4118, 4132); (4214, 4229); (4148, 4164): 0.032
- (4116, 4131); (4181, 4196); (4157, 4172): -0.034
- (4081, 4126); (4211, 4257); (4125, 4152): 0.099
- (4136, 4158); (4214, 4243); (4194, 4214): 0.009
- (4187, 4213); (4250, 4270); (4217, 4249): 0.017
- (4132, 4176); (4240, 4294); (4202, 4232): -0.022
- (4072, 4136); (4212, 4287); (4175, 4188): 0.144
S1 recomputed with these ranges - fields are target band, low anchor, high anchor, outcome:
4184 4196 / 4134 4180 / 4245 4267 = 0.6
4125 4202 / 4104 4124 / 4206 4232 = 4.7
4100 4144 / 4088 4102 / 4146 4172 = 2.1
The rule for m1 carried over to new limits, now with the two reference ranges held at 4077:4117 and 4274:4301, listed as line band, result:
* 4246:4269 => -0.14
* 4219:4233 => -0.04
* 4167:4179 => 0.14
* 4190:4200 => 0.04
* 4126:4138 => 0.10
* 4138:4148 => 0.05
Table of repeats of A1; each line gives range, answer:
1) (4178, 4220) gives 12.4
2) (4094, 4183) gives 12.2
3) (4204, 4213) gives 13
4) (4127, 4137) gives 11.8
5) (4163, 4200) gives 11.8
